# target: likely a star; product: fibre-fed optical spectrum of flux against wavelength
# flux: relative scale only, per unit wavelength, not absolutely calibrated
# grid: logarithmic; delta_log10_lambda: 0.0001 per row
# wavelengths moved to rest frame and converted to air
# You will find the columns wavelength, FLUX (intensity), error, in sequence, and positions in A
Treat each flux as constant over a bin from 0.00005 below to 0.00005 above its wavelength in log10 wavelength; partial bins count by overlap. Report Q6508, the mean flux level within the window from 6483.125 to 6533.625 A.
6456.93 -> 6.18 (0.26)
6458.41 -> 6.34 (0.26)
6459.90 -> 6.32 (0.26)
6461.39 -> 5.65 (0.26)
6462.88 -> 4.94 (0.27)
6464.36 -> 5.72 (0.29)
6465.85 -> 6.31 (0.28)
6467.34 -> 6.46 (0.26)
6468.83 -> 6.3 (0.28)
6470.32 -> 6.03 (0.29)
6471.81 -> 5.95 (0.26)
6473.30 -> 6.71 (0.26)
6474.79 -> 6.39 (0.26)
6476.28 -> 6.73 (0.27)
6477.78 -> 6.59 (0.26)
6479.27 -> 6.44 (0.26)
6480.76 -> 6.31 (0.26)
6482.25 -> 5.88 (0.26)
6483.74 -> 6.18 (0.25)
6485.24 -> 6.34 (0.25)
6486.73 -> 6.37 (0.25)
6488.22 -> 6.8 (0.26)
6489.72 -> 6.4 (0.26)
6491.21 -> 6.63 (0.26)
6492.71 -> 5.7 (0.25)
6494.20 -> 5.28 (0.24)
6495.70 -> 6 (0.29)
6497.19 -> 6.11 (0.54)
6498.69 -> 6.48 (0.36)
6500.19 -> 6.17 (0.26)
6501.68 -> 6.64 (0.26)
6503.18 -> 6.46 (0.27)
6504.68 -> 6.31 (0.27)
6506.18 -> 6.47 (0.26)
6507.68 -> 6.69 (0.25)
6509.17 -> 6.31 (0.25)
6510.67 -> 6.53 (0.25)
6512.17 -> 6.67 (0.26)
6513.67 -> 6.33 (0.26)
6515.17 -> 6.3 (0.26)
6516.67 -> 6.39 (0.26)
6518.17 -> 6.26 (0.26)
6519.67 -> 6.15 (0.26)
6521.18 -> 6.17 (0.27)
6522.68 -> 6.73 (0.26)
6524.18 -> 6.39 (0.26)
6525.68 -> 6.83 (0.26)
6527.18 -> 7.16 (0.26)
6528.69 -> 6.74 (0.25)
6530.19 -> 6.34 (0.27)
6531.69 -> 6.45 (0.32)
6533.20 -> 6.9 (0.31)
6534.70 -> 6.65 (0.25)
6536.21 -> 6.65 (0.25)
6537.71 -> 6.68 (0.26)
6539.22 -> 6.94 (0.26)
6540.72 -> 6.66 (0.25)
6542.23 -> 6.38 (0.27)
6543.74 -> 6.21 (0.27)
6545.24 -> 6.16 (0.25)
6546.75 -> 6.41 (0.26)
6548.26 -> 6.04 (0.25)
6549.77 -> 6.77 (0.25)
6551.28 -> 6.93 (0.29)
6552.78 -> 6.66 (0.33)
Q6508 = 6.4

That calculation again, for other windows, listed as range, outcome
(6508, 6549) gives 6.5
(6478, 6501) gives 6.22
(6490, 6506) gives 6.19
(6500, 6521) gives 6.4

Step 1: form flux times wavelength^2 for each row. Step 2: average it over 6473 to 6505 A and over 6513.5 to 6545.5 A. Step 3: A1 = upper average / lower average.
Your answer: 1.0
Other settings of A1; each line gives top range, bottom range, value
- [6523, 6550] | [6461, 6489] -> 1.08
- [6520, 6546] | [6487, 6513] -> 1.05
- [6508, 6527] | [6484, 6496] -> 1.05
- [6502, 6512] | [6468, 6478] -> 1.03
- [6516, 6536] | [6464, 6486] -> 1.06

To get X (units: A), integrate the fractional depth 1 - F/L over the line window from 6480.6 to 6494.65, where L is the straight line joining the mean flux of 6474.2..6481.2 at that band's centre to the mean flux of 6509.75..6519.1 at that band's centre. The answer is 0.6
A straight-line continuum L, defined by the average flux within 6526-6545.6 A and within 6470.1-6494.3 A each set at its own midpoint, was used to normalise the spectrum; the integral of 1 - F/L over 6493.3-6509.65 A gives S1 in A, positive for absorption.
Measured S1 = 0.4 A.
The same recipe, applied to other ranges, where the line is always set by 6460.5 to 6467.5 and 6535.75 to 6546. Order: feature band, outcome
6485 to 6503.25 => -0.6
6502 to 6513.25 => -0.5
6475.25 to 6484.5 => -0.7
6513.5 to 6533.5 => -0.5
